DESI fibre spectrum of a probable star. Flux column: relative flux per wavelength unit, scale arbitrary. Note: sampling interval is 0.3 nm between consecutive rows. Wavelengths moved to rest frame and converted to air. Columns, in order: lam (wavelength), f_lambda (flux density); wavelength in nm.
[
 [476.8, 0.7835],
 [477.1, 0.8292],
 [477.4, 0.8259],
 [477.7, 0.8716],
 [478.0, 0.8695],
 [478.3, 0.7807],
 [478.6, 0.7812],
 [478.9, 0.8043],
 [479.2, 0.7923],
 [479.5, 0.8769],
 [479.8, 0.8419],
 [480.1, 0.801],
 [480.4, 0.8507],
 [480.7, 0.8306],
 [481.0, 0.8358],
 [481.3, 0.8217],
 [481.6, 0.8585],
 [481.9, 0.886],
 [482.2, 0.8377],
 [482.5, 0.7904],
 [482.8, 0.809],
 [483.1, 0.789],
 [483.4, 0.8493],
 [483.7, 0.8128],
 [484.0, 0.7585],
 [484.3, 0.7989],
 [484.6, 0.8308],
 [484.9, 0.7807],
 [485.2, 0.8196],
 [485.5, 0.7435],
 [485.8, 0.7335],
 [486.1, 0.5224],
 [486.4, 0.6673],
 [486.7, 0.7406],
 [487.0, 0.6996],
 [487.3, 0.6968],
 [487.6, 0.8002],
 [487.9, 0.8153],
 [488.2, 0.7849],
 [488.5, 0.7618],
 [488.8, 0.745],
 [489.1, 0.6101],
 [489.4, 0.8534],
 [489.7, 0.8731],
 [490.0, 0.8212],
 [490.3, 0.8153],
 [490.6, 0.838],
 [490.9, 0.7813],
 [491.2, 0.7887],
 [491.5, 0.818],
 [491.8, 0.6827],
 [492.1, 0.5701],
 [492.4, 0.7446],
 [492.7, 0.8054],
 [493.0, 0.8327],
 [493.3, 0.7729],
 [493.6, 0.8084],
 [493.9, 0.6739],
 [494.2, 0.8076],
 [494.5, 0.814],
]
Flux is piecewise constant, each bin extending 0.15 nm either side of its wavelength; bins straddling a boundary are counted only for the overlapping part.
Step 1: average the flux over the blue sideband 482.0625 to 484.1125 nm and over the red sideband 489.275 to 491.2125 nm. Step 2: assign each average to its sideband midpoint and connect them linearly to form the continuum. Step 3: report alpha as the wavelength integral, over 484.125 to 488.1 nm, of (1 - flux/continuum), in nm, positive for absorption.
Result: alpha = 0.35 nm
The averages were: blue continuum 0.807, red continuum 0.827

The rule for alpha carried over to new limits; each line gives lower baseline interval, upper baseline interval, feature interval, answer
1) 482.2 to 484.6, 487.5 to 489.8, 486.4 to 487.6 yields 0.105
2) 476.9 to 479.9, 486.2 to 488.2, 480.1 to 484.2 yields -0.191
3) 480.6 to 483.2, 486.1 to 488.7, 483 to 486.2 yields 0.050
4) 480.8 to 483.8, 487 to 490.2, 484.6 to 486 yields 0.062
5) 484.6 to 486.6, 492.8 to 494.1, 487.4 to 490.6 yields -0.192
